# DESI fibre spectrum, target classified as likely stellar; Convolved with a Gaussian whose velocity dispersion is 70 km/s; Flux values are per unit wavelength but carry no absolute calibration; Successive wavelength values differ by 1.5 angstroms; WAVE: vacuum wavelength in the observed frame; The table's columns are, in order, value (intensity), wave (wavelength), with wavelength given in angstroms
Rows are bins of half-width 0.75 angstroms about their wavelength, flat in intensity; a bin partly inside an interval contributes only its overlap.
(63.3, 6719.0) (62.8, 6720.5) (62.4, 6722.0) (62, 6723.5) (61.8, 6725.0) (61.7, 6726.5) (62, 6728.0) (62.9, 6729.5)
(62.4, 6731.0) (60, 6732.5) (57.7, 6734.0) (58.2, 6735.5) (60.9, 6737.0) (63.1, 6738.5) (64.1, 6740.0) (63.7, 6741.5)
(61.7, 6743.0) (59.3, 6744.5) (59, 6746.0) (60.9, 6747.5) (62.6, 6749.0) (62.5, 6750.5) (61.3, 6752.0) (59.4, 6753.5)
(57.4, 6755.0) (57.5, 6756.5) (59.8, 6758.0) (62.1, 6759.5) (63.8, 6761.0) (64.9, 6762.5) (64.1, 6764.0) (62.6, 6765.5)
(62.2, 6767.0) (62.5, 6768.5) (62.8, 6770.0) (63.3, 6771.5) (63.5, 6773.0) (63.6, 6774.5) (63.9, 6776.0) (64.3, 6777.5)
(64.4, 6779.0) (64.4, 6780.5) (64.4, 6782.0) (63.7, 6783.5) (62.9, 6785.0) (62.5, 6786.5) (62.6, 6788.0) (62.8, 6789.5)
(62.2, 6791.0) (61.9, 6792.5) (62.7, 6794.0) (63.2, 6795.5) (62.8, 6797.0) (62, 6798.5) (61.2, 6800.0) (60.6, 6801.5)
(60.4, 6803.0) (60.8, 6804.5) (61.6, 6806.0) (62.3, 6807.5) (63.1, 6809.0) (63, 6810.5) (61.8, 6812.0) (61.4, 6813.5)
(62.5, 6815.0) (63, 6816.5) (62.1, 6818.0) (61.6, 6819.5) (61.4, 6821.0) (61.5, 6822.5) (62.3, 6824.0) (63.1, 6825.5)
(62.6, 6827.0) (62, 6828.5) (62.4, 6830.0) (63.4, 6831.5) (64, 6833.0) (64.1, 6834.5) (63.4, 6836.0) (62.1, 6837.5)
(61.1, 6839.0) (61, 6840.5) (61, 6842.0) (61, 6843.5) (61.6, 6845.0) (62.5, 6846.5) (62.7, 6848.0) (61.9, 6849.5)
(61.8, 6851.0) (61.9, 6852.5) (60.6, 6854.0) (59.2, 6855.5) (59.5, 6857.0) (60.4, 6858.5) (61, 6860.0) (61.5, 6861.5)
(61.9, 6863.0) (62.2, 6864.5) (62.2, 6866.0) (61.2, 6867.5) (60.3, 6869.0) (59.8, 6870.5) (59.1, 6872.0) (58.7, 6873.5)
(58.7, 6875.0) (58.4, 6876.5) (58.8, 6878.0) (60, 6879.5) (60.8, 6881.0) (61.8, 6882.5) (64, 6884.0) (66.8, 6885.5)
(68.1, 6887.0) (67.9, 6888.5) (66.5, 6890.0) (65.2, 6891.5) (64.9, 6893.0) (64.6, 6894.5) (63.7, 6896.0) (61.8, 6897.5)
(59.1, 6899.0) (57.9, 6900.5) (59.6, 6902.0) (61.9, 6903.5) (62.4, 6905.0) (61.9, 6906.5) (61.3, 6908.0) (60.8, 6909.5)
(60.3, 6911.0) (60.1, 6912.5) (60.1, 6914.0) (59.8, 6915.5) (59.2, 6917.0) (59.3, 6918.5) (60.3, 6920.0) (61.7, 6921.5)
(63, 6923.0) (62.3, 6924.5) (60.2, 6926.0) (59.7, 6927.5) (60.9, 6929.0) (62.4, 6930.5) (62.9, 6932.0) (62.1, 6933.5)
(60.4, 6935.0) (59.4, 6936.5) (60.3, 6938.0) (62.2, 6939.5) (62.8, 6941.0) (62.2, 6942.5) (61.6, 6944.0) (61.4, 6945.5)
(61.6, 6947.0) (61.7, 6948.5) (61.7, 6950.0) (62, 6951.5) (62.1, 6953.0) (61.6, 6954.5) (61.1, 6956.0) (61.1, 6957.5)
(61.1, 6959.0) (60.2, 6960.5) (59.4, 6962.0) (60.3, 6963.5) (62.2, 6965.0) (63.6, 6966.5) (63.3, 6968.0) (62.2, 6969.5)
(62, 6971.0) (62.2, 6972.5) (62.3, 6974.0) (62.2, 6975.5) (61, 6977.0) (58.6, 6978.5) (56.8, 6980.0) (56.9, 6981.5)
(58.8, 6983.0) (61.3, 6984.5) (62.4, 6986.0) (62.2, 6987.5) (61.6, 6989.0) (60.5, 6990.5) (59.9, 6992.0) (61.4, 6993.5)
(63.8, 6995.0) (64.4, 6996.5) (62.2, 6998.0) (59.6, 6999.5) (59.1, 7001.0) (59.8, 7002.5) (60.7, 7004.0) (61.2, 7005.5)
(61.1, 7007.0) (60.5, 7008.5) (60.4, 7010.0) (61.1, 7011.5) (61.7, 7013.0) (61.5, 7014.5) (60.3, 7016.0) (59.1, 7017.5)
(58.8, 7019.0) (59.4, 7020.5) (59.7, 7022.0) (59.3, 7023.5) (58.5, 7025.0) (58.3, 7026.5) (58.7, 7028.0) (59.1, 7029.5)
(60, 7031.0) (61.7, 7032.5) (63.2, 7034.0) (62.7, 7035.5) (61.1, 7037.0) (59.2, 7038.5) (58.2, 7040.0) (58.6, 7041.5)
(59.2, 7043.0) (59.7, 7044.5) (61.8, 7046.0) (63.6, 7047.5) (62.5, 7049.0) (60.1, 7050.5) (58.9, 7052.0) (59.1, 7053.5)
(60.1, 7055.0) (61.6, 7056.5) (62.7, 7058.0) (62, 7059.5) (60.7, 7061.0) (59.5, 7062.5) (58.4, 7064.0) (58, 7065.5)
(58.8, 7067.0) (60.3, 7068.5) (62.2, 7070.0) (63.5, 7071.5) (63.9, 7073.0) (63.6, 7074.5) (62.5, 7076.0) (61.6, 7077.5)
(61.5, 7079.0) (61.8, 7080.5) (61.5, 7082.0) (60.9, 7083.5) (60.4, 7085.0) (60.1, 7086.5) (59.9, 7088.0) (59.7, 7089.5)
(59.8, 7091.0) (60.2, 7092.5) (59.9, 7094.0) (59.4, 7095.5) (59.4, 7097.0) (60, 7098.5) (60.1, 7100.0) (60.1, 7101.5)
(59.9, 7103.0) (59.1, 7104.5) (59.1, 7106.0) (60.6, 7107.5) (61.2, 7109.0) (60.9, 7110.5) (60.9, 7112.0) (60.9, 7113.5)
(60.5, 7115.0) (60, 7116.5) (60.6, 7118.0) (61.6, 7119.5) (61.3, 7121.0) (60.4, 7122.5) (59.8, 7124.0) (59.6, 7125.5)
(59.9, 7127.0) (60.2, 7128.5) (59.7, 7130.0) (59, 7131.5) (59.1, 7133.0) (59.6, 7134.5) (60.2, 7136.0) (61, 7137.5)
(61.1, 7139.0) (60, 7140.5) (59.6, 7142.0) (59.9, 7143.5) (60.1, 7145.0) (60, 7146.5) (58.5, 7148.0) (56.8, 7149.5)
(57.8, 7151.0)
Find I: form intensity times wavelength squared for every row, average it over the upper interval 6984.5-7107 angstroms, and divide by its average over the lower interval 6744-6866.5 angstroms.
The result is 1.0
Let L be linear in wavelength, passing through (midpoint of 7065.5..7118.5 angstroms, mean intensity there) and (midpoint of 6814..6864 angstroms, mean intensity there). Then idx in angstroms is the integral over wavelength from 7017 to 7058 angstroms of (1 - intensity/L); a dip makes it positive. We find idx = 0.5 angstroms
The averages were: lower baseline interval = 61.9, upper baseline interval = 60.7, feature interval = 60.1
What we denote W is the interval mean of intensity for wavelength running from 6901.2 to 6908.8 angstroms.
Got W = 61.4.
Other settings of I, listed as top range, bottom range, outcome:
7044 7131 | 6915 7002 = 1.03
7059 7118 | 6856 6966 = 1.04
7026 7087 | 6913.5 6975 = 1.02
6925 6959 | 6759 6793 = 1.02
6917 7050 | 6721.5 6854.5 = 1.04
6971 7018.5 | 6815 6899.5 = 1.02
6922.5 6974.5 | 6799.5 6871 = 1.03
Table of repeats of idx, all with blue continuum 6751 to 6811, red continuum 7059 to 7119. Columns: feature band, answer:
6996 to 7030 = 0.5 angstroms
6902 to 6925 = 0.3 angstroms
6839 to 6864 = 0.3 angstroms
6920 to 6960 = 0.0 angstroms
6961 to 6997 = 0.0 angstroms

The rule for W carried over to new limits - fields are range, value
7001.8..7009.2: 60.7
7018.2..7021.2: 59.1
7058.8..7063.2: 60.7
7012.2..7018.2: 60.7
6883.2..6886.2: 65.3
